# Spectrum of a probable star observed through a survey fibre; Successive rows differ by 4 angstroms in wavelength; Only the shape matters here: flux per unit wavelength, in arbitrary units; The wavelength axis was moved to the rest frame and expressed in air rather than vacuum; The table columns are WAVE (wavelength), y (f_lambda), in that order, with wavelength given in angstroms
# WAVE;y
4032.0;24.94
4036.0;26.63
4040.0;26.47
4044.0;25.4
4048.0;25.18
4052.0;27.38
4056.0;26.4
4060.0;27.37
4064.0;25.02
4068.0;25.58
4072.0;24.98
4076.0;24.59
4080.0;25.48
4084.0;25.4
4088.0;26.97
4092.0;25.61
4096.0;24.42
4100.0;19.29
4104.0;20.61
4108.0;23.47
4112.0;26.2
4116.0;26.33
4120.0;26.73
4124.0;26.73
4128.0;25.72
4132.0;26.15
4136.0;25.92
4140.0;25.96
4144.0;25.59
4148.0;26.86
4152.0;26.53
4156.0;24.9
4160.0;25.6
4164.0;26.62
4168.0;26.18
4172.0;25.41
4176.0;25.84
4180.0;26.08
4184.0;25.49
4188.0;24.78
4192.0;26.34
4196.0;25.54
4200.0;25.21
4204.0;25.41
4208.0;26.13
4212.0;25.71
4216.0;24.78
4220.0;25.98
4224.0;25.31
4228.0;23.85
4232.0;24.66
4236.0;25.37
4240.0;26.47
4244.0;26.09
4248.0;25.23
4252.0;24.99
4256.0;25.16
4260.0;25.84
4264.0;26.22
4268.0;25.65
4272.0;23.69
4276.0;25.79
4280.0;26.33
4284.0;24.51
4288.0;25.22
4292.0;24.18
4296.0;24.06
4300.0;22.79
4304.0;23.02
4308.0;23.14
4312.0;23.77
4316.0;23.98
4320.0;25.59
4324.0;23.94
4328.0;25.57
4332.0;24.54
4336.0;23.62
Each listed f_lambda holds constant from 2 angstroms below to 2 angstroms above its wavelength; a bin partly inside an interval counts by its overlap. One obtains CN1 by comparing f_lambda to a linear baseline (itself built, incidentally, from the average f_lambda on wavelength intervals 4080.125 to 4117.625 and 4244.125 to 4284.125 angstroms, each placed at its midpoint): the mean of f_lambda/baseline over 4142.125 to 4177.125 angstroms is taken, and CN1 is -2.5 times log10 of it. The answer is -0.05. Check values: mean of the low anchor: 24.3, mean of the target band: 26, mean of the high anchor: 25.4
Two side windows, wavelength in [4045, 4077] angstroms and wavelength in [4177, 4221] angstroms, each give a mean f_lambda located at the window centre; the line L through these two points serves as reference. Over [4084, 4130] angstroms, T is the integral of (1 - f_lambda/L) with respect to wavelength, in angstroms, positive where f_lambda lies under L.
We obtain 1.8 angstroms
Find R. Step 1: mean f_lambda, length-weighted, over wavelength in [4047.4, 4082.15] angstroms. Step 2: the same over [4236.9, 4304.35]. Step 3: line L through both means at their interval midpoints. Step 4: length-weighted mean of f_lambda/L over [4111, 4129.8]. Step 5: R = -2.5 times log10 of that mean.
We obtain -0.03 mag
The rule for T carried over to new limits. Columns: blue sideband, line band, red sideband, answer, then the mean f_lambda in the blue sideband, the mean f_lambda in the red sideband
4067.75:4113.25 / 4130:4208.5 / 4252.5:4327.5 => -4.5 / 24.3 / 24.6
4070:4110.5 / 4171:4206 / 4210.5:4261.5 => -0.9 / 24.1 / 25.3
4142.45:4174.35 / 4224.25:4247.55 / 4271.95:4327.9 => -0.2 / 26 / 24.4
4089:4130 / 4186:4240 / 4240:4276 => -0.4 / 24.6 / 25.4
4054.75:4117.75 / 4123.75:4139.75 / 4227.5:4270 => -0.7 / 24.8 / 25.5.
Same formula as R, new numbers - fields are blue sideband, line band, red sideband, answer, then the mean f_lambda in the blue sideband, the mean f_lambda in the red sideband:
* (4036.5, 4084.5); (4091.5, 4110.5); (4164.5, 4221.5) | 0.15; 25.8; 25.7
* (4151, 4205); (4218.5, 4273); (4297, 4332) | -0.02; 25.7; 24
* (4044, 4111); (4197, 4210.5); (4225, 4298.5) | -0.02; 24.9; 25.2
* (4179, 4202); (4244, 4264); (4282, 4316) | -0.04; 25.6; 23.8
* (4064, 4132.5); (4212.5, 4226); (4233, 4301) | -0.01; 24.9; 25.2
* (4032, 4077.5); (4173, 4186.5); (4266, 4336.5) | -0.03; 25.9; 24.4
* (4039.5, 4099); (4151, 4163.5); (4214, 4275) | -0.01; 25.6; 25.3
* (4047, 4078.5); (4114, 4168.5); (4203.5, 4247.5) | -0.02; 25.8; 25.4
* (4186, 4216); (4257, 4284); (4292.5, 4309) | -0.07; 25.5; 23.3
